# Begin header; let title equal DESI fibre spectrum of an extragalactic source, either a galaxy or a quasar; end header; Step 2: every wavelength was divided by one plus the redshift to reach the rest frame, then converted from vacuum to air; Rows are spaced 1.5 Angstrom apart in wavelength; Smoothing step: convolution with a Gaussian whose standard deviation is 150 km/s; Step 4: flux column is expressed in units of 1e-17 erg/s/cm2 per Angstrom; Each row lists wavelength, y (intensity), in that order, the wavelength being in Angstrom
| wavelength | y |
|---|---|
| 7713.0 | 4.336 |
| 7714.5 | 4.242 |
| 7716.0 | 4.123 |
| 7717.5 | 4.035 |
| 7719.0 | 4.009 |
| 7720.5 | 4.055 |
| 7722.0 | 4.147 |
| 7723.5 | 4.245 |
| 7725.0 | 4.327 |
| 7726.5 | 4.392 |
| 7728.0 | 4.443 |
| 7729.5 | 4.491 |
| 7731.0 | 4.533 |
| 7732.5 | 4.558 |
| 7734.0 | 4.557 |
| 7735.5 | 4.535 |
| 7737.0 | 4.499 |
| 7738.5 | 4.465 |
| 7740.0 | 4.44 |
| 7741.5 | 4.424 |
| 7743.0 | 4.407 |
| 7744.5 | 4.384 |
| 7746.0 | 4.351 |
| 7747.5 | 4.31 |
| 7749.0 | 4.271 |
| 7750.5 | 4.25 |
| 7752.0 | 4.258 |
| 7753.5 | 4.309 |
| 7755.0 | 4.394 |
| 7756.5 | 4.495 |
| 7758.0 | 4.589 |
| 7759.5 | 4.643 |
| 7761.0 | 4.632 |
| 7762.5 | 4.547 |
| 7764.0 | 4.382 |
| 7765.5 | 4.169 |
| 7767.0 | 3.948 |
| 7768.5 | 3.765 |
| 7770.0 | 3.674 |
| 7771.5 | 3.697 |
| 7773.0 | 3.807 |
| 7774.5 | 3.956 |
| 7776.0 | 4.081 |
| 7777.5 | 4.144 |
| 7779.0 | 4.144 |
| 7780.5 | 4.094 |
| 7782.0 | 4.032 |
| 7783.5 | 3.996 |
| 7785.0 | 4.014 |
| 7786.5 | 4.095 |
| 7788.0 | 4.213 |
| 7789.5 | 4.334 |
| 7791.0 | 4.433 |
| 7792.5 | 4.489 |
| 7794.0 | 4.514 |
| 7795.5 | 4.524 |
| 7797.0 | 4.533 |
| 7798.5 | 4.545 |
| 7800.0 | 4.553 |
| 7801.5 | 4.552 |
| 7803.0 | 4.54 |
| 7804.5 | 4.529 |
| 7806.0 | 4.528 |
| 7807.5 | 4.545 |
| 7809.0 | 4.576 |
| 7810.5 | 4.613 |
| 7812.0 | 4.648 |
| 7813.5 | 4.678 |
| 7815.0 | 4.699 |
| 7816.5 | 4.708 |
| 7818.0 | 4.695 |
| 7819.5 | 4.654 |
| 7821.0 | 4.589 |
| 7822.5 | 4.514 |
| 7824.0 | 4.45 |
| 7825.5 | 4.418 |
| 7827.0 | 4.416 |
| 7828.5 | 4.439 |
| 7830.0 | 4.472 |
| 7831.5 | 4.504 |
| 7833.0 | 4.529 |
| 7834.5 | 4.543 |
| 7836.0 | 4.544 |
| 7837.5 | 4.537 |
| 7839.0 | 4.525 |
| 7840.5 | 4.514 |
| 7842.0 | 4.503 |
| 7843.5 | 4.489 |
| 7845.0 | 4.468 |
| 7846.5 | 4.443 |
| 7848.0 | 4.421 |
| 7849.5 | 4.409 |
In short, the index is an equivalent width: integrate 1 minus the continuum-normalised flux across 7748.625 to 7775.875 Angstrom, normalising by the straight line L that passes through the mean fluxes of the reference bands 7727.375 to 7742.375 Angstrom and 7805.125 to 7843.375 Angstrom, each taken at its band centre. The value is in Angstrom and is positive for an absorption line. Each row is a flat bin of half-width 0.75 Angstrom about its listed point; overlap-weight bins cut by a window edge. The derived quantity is 1.8 Angstrom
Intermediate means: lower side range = 4.49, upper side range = 4.55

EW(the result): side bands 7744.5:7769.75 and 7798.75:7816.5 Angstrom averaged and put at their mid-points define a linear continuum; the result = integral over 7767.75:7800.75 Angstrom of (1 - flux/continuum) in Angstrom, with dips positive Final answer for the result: 2.2 Angstrom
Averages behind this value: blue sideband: 4.32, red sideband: 4.59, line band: 4.17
